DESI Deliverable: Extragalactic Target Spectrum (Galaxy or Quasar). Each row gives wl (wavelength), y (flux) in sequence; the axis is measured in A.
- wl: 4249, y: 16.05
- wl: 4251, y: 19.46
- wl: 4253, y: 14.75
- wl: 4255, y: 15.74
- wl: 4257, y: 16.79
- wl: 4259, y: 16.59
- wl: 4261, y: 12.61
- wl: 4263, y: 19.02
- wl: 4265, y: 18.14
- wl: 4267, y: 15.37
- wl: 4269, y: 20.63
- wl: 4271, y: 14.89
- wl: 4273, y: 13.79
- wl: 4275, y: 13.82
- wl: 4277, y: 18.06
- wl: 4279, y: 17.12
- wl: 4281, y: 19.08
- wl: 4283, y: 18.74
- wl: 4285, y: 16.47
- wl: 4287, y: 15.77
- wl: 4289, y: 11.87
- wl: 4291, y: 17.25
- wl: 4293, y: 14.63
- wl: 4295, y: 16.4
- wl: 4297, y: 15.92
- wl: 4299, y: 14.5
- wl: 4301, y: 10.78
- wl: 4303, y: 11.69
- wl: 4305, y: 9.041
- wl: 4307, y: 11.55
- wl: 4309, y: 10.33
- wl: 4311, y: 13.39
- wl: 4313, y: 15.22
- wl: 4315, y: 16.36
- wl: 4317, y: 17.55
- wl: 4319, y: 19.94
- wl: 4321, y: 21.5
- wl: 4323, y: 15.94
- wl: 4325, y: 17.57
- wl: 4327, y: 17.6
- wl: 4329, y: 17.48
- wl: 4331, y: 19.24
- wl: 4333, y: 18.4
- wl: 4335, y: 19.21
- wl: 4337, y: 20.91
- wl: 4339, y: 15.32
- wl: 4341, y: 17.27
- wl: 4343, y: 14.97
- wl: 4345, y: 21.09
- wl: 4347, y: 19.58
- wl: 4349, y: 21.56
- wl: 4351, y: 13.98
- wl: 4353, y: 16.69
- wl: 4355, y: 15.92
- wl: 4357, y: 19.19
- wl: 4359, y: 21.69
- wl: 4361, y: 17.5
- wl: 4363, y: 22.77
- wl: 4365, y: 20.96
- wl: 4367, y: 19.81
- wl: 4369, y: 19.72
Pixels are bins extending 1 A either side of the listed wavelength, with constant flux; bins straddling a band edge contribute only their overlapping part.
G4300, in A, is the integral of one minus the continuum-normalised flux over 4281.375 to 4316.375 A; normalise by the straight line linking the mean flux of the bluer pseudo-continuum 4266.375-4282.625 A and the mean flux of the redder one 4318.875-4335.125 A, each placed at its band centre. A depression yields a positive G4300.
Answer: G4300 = 6.5 A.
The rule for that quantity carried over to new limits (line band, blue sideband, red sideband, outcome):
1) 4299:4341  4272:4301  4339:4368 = 3.3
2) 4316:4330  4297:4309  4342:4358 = -3.8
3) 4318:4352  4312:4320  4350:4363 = -1.5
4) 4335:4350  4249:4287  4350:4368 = -0.3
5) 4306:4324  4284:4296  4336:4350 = 1.3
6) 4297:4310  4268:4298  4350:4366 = 4.0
